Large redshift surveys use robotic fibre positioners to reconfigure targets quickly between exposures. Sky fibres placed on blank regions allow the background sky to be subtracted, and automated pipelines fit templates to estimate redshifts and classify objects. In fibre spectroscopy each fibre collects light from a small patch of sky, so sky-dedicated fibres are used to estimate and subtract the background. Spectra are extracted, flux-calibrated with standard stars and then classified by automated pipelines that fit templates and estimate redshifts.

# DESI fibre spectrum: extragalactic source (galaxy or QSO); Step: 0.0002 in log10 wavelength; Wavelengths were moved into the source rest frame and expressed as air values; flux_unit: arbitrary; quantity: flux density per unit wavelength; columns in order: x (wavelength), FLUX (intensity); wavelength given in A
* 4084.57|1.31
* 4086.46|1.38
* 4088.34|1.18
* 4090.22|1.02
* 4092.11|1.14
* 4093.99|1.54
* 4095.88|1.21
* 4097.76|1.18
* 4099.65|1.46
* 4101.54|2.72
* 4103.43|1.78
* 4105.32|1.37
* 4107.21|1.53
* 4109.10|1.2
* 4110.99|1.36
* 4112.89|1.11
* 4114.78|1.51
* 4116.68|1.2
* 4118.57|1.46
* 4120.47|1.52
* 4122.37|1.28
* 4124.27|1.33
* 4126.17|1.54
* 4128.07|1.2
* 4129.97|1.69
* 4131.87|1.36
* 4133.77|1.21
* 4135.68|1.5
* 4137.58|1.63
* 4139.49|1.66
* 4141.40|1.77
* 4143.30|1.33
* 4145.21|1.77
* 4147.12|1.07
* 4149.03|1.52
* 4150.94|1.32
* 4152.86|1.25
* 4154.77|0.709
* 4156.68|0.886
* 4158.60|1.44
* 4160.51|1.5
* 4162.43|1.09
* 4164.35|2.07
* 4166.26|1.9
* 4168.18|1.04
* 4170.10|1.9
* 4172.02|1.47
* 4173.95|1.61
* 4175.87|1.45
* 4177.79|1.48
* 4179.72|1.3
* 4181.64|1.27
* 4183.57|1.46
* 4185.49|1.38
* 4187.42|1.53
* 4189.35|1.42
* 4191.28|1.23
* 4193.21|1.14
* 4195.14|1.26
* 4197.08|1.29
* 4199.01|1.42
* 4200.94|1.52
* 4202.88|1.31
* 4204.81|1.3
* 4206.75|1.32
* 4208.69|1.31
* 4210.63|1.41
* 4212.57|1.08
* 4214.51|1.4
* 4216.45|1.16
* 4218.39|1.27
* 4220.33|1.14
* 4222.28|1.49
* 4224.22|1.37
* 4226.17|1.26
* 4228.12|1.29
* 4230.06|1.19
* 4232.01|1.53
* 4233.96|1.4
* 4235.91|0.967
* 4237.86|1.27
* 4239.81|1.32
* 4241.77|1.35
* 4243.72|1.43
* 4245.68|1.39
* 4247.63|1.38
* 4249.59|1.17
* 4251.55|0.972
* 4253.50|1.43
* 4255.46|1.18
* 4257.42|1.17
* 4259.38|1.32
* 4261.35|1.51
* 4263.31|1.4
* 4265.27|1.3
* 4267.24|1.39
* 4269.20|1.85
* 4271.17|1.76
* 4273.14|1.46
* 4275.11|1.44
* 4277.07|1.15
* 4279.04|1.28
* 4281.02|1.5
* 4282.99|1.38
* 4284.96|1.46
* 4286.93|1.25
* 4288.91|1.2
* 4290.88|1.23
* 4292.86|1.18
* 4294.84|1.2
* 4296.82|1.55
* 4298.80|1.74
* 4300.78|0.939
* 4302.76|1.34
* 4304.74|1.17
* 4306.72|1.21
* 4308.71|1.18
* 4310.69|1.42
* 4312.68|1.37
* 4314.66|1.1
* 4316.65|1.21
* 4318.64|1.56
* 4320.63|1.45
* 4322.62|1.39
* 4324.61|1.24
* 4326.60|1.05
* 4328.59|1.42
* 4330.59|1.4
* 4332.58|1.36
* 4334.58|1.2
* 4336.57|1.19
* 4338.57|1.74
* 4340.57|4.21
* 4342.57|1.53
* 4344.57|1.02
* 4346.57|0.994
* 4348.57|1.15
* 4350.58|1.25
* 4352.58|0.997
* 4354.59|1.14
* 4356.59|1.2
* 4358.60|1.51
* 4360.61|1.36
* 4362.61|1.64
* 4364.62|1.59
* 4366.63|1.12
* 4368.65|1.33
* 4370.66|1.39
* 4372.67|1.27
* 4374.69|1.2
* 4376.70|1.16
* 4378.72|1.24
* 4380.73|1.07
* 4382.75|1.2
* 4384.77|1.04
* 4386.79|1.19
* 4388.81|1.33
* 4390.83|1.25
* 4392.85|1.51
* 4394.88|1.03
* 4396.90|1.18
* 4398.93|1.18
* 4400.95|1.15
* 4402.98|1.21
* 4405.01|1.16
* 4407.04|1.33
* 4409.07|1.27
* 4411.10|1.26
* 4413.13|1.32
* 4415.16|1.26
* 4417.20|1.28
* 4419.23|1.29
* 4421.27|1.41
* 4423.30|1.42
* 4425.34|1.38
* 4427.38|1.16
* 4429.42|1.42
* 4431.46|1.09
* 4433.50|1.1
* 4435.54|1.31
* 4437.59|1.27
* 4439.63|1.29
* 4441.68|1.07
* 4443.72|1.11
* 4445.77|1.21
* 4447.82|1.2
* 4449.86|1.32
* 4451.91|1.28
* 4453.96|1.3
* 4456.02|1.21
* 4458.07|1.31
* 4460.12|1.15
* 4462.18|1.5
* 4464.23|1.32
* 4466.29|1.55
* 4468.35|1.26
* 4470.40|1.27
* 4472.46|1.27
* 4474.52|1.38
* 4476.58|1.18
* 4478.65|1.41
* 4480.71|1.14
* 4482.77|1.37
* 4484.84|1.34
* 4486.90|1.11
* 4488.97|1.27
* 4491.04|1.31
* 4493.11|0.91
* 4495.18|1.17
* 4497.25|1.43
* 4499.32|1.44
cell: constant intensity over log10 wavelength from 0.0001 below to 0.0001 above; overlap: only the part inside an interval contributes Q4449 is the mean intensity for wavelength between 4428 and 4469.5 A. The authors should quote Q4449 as 1.26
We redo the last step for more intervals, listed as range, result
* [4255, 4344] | 1.41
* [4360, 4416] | 1.26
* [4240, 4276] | 1.38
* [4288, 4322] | 1.3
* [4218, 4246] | 1.31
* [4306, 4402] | 1.33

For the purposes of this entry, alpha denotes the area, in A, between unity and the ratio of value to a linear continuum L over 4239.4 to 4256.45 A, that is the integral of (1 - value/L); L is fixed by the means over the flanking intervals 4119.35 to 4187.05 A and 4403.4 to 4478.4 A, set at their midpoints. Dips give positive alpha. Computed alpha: 1.1 A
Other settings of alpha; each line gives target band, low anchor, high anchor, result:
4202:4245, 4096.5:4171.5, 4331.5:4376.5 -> 4.1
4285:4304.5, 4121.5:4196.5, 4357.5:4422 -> 0.5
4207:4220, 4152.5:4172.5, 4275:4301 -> 0.9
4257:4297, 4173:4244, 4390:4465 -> -2.2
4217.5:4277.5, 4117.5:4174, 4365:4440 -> 0.7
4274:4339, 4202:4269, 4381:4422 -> -1.9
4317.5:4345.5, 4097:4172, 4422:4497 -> -4.6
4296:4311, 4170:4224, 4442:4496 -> 0.1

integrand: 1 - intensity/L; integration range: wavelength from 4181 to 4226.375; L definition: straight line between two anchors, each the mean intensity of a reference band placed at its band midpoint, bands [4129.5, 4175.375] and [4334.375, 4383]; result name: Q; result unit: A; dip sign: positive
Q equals 3.4 A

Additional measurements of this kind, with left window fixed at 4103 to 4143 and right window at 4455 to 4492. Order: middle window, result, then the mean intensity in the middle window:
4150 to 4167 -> 0.9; 1.35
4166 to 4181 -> -0.9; 1.5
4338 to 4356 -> -2.7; 1.55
